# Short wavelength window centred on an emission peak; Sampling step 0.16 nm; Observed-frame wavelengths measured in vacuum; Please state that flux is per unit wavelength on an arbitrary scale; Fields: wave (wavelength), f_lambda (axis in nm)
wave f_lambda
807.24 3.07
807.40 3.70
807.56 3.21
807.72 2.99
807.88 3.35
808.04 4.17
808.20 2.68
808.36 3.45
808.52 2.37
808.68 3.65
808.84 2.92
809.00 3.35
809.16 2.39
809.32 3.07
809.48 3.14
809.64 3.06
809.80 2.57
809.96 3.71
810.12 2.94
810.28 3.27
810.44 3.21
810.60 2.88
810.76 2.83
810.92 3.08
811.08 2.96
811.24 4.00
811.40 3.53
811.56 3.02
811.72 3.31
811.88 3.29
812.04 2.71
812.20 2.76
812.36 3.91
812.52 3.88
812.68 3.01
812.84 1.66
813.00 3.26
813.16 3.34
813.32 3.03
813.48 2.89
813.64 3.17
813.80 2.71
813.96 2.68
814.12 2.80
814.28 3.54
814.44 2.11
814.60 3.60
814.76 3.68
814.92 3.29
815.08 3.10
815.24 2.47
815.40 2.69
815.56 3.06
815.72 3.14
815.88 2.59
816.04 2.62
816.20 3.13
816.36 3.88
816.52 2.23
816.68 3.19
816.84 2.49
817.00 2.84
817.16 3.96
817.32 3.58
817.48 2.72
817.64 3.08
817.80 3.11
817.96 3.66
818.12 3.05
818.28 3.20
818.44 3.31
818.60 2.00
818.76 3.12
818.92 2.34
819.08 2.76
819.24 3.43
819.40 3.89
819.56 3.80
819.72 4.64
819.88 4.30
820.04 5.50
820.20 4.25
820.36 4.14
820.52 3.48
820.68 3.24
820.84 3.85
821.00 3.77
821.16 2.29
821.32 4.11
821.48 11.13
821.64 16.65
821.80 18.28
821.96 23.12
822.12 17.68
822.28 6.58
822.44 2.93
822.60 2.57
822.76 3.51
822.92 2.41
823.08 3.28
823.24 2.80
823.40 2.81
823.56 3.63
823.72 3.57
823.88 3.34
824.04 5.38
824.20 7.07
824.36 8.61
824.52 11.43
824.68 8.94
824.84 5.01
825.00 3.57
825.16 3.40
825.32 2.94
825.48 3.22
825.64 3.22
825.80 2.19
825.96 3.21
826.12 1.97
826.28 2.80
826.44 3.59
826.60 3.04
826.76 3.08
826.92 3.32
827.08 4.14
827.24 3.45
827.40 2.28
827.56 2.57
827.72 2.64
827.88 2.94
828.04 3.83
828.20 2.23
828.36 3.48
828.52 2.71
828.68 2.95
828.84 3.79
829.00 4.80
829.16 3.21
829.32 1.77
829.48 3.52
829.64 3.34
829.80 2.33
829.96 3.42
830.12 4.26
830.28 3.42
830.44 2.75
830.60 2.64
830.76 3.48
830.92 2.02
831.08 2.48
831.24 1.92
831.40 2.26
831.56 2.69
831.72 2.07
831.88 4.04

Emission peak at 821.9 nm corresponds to H-alpha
